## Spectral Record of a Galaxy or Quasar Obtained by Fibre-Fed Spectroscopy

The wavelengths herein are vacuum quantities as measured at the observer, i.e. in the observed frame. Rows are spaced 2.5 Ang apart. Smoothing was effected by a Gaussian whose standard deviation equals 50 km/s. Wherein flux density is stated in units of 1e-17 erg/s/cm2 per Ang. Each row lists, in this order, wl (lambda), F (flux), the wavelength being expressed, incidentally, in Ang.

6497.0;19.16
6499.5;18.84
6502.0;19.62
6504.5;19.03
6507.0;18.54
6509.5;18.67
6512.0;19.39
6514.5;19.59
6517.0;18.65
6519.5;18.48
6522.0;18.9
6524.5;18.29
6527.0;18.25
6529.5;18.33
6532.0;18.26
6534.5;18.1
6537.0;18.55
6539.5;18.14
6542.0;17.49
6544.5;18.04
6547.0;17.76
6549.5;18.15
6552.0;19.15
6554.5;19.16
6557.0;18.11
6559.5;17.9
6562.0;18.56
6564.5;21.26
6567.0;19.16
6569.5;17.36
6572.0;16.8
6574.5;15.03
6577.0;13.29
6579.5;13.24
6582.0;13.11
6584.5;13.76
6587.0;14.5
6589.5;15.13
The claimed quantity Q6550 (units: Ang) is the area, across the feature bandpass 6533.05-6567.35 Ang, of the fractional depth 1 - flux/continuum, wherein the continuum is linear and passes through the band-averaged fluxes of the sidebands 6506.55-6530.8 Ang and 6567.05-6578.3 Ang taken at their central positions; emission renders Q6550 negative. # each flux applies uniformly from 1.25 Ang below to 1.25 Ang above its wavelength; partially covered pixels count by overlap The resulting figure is -2.9 Ang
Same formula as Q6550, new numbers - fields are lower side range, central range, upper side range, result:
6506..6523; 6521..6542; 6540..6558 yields 0.3 Ang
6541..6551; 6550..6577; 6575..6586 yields -4.1 Ang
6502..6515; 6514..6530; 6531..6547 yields 0.0 Ang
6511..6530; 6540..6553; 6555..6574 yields 0.3 Ang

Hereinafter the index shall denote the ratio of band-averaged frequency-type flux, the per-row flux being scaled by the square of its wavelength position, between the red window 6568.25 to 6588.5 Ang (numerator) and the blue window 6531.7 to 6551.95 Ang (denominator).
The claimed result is 0.8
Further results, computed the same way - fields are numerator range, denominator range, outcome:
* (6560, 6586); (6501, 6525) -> 0.87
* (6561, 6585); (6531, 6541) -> 0.90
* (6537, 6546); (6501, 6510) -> 0.96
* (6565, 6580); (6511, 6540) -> 0.89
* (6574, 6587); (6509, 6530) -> 0.74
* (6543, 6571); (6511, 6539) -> 1.01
